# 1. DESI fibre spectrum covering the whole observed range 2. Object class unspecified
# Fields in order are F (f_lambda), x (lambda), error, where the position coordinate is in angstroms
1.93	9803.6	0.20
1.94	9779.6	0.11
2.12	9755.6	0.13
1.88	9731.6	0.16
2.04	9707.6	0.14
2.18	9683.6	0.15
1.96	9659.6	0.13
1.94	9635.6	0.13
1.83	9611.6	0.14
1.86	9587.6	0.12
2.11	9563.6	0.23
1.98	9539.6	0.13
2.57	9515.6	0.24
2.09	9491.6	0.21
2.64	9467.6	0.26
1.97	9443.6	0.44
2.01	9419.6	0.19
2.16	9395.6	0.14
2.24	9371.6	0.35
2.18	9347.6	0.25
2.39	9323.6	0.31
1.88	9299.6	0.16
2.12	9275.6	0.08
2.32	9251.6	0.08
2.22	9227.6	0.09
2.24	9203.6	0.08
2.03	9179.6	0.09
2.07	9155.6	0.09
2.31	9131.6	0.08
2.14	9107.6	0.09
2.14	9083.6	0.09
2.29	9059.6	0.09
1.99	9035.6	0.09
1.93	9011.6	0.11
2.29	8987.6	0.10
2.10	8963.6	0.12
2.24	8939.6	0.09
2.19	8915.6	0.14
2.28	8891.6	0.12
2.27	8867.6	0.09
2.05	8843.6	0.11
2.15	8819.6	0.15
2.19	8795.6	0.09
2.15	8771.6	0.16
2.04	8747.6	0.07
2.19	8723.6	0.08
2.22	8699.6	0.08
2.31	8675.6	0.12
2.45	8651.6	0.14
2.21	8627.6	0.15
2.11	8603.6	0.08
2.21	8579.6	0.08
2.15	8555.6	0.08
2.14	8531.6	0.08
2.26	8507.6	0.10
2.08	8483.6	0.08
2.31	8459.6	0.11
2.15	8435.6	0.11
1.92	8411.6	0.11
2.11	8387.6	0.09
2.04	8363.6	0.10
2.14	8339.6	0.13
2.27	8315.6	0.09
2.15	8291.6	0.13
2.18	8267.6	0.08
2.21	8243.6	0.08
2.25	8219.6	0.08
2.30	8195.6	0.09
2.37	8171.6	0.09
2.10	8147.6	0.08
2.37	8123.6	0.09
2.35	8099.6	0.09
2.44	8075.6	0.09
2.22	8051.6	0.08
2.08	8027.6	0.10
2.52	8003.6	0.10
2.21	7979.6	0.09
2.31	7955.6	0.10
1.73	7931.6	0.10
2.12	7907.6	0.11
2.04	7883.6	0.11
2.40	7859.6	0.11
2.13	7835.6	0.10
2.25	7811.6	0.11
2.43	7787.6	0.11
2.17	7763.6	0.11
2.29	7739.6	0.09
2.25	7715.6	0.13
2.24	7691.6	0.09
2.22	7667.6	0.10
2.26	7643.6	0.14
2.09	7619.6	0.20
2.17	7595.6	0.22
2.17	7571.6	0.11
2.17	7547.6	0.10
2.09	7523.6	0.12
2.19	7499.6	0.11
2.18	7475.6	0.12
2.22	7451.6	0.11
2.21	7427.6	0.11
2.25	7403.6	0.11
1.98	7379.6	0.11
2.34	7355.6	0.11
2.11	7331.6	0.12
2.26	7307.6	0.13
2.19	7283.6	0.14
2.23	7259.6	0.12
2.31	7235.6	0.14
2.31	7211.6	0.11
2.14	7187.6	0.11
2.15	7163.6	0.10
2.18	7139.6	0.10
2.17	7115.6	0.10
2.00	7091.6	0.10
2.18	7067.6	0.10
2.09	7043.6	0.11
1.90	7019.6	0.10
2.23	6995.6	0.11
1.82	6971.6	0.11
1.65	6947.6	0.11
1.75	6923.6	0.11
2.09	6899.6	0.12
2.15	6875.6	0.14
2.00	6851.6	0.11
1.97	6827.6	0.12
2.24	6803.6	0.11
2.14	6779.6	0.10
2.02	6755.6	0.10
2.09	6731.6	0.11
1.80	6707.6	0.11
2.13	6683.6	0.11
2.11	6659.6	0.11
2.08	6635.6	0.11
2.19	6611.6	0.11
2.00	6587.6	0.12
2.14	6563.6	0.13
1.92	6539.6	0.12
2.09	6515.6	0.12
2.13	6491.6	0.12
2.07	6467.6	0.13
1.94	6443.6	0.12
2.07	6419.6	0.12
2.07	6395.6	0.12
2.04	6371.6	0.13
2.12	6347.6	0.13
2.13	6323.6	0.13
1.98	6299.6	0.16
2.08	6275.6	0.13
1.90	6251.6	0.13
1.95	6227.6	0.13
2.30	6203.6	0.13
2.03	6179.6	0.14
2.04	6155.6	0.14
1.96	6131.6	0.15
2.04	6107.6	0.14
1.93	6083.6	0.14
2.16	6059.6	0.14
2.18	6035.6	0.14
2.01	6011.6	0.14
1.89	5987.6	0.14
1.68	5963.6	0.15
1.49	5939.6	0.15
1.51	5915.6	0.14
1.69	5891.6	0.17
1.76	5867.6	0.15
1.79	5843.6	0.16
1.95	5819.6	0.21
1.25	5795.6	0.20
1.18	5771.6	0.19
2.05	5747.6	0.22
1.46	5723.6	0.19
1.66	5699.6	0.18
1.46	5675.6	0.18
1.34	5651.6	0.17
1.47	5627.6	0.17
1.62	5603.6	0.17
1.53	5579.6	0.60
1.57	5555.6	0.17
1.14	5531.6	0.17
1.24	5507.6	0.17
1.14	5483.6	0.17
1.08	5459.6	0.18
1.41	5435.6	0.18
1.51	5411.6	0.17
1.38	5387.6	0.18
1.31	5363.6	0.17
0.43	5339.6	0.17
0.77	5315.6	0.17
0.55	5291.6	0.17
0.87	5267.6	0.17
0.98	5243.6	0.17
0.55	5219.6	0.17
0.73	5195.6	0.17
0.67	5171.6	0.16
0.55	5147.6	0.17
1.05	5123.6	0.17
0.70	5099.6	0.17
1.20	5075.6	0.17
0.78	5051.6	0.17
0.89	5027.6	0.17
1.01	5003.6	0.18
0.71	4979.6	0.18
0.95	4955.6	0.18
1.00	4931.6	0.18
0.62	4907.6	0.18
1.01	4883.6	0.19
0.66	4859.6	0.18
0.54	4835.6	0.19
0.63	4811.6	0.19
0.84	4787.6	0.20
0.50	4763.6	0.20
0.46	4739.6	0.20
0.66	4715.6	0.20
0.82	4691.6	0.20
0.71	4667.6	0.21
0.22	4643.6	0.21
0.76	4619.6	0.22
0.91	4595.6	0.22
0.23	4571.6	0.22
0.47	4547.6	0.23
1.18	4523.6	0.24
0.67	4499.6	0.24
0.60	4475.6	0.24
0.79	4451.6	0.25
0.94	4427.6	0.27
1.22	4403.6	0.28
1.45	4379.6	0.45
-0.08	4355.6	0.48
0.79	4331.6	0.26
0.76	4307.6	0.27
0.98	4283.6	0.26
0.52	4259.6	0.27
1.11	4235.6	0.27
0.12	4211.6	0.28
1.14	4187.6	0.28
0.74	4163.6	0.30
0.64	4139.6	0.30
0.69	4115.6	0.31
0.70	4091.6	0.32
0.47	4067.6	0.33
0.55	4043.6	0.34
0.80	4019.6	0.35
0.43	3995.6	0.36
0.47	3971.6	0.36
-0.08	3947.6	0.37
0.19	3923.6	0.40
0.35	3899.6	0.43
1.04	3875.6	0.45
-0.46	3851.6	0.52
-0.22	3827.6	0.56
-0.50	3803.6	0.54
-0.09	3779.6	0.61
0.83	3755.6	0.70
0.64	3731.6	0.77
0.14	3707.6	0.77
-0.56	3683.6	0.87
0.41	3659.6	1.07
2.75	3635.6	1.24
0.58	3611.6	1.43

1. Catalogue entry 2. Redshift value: 0.346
